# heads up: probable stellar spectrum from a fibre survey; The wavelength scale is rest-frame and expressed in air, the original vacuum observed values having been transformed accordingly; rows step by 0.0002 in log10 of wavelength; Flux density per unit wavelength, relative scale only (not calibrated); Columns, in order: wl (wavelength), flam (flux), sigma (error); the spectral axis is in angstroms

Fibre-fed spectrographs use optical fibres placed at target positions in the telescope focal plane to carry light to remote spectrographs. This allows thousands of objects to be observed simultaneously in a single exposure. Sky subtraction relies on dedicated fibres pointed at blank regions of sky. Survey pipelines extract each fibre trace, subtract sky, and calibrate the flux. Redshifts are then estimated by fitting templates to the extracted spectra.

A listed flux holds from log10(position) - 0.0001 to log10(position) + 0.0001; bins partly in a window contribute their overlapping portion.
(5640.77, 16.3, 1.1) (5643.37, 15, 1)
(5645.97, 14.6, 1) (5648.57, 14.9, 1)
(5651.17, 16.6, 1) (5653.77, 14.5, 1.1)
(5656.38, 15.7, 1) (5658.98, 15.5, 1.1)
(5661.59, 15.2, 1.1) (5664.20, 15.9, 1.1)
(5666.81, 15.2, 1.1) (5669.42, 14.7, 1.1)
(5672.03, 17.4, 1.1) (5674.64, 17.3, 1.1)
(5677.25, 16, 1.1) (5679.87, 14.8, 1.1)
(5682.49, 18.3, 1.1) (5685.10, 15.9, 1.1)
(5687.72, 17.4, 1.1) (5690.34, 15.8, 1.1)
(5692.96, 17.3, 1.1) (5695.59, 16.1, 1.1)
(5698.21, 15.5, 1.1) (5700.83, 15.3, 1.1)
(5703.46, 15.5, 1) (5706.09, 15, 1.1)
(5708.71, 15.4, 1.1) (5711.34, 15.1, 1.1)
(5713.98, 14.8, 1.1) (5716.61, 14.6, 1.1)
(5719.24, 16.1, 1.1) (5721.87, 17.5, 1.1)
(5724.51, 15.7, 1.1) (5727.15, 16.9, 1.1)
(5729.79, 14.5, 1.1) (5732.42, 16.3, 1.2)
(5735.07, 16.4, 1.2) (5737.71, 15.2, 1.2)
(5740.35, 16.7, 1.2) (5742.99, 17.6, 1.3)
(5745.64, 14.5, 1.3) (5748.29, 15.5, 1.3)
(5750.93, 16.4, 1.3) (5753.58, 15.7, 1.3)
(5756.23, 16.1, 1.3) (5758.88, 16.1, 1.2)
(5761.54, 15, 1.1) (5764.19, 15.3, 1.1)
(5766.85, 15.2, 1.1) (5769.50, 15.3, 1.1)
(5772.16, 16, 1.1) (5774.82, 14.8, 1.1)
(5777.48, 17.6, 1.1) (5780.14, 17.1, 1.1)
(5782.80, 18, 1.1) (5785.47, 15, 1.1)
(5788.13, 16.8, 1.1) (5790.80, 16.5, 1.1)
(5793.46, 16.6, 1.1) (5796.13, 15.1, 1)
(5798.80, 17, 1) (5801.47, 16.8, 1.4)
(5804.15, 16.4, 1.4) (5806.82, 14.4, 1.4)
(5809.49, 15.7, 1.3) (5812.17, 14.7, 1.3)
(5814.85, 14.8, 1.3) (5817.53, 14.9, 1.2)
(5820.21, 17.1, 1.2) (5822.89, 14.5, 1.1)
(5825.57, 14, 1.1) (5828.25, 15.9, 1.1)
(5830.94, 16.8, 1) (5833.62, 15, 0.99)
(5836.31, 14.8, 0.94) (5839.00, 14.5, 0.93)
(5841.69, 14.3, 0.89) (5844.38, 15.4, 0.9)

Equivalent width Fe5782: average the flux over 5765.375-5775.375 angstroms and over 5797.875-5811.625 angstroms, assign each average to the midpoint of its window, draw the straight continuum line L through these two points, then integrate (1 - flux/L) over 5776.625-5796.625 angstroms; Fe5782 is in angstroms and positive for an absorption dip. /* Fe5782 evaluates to -1.3 angstroms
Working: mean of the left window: 15.4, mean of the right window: 16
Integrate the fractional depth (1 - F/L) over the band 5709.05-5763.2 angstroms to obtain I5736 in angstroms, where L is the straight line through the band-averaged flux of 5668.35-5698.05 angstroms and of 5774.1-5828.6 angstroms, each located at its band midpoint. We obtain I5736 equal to 1.2 angstroms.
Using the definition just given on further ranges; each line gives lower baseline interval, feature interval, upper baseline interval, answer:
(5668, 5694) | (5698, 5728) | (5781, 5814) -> 1.4 angstroms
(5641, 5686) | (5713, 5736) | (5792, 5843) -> -0.4 angstroms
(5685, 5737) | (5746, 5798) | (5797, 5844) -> -1.3 angstroms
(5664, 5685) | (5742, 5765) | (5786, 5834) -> 0.2 angstroms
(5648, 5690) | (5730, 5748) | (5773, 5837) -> -0.1 angstroms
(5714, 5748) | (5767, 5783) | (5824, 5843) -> -0.7 angstroms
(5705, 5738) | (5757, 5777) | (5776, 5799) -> 1.0 angstroms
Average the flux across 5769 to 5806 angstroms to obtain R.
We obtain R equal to 16.4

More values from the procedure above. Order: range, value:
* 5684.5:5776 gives 15.8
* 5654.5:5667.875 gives 15.5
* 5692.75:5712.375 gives 15.6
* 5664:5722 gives 15.9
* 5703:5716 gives 15.1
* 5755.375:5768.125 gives 15.5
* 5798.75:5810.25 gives 16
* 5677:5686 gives 16.3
